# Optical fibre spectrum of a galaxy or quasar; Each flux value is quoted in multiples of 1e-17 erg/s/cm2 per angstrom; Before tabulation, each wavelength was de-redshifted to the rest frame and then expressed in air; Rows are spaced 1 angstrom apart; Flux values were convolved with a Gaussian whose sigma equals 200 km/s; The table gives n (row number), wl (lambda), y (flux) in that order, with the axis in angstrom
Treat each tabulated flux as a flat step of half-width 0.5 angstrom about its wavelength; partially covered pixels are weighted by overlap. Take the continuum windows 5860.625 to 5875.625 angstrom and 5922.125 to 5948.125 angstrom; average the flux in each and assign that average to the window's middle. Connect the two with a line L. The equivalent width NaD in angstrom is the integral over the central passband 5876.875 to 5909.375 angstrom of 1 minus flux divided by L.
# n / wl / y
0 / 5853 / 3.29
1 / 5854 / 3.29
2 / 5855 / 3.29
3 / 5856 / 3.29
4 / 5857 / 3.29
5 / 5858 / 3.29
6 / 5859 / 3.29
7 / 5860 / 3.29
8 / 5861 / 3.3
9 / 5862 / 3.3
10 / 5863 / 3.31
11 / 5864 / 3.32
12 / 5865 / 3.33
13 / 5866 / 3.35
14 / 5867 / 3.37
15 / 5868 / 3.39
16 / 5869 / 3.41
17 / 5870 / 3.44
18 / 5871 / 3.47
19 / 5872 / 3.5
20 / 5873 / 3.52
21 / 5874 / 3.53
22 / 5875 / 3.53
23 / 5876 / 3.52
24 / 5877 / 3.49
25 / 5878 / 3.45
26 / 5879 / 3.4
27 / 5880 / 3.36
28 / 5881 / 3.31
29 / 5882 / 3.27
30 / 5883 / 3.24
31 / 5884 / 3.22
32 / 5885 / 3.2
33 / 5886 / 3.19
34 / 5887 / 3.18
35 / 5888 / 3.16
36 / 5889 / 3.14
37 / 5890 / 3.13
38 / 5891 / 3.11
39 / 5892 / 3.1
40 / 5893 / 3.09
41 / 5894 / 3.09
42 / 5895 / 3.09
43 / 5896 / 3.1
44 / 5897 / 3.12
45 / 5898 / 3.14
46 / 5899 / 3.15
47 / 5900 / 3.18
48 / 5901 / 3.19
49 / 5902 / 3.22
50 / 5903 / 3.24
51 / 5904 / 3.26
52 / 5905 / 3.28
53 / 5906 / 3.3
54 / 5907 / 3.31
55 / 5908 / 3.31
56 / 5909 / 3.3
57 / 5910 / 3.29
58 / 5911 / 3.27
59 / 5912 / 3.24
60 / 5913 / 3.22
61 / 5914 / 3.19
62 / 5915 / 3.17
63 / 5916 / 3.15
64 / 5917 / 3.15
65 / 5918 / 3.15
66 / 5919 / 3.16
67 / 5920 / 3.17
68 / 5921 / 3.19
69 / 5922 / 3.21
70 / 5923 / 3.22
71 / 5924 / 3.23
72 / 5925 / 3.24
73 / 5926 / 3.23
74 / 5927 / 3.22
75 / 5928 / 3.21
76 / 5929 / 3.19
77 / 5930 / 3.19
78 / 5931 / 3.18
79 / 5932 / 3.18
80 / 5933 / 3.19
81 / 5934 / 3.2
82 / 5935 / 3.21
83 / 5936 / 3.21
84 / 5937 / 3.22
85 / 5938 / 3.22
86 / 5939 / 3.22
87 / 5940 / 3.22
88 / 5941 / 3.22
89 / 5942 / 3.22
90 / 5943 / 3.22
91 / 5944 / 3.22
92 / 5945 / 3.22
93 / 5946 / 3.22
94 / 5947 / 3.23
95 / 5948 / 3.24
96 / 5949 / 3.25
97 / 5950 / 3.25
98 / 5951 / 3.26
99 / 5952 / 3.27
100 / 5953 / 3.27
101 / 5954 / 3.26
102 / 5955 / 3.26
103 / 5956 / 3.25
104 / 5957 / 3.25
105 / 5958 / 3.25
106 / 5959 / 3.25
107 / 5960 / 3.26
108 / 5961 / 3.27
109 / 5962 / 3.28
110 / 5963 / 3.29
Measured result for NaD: 1.1 angstrom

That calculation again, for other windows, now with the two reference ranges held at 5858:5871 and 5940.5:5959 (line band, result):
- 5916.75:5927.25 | 0.25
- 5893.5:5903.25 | 0.46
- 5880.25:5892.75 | 0.49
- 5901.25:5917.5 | 0.24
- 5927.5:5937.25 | 0.20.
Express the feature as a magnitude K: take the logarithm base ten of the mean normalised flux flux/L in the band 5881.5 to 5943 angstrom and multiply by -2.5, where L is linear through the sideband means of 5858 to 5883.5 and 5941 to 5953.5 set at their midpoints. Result 0.04 mag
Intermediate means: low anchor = 3.39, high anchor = 3.24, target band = 3.2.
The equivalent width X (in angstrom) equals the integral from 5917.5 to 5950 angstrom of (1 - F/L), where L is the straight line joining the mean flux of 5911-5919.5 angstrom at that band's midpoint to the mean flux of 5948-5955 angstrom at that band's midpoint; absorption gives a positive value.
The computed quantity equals 0.1 angstrom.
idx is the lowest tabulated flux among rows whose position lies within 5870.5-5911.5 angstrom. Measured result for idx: 3.09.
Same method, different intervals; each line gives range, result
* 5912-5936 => 3.15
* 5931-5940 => 3.18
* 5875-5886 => 3.19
